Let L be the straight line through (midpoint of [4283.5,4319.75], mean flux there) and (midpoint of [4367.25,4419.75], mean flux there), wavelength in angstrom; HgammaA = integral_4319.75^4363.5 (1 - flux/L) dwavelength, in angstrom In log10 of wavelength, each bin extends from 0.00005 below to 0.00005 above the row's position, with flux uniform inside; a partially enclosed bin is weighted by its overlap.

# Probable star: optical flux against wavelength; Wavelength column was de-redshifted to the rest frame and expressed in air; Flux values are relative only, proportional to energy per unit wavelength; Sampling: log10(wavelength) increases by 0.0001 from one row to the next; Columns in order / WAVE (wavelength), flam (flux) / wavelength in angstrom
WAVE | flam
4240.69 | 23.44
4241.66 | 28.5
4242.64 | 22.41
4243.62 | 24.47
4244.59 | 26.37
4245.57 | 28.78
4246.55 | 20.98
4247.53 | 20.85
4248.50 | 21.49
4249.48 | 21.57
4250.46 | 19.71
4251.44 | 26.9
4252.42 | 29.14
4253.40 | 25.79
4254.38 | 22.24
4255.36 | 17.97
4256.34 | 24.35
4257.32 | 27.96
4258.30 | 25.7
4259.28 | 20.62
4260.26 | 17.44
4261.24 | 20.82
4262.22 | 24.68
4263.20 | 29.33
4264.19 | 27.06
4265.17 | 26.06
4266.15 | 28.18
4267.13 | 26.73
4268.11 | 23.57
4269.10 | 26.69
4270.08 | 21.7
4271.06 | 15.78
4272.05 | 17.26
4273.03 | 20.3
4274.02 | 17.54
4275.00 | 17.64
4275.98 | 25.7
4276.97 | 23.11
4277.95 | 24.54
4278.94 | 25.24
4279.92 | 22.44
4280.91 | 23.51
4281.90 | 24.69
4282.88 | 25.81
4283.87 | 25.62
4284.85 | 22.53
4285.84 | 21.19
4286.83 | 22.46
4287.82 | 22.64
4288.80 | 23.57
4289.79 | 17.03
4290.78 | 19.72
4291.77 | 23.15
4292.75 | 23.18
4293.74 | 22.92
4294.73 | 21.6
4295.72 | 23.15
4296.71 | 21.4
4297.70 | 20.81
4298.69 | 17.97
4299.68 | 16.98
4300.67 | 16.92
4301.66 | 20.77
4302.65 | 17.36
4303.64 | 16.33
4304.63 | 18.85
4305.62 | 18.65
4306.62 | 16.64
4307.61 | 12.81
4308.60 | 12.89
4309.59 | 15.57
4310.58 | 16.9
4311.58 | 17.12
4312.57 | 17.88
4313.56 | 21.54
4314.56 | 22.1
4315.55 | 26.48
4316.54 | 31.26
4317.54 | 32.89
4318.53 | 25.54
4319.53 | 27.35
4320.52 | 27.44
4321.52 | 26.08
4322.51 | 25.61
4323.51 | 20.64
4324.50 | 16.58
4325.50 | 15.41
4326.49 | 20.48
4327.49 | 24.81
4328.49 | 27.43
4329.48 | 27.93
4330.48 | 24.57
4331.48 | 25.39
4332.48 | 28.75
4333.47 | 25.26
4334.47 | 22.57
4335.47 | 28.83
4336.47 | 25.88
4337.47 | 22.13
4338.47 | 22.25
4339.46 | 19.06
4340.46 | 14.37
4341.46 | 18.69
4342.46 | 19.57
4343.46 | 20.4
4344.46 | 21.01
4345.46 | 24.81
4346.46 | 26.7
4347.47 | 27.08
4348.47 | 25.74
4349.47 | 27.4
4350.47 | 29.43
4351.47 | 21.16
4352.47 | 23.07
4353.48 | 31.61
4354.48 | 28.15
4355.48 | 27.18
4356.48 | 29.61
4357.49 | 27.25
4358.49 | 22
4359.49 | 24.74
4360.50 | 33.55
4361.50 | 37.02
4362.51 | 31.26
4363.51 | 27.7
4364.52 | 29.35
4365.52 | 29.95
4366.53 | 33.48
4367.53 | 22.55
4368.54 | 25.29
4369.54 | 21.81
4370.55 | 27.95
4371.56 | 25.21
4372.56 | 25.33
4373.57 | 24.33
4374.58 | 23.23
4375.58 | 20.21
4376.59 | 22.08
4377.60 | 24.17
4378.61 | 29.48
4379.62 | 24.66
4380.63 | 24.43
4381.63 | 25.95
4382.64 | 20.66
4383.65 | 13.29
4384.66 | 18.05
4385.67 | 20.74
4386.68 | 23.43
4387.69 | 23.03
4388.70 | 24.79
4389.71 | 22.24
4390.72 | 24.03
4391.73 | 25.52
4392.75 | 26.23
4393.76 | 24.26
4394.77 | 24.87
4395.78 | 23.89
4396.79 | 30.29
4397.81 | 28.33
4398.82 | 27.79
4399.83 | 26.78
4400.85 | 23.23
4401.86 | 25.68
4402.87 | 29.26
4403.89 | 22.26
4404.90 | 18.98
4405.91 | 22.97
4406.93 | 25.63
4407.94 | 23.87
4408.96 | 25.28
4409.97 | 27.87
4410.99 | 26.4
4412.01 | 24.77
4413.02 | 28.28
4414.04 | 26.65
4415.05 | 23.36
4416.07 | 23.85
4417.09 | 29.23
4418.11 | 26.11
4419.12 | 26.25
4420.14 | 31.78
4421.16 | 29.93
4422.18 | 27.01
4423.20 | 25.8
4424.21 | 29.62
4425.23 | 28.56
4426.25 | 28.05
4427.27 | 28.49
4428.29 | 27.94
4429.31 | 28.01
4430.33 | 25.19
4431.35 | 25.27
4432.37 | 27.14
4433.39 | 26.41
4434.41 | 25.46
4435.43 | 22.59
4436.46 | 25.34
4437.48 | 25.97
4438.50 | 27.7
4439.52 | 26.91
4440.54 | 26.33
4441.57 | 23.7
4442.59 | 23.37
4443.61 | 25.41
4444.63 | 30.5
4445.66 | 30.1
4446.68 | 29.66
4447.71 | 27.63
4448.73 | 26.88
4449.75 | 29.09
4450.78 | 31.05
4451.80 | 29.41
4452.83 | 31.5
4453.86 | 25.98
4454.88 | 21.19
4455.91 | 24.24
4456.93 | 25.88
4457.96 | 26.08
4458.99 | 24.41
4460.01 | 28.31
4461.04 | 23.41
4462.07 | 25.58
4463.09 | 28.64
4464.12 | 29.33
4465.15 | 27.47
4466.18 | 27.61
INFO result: -4.79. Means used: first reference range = 20.8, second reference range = 24.5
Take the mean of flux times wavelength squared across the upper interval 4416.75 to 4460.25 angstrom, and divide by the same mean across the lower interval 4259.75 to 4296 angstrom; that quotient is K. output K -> 1.28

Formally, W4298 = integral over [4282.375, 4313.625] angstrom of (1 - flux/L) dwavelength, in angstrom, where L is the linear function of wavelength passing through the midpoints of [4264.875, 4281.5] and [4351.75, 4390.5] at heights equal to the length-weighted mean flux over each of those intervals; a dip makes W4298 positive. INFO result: 4.8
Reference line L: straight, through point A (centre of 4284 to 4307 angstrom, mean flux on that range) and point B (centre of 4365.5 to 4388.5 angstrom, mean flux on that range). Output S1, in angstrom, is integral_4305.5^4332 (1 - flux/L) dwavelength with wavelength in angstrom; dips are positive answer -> -1.1 angstrom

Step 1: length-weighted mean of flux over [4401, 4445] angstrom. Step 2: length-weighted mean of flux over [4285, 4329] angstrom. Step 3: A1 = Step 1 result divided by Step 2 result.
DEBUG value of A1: 1.24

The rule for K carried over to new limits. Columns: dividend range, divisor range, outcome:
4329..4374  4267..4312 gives 1.29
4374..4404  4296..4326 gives 1.22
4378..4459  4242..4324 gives 1.23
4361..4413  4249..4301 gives 1.17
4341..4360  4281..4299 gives 1.16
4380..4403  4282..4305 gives 1.20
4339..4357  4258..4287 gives 1.08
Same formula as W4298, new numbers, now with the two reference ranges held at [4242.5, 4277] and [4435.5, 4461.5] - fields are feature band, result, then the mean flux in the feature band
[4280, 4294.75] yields 0.7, 22.7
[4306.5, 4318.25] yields 1.8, 20.6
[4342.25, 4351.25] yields 0.0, 24.7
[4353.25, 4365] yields -1.9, 29.1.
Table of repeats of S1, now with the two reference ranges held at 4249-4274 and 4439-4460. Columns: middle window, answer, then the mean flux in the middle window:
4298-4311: 3.9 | 16.9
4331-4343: 1.0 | 22.7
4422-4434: -0.3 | 27.3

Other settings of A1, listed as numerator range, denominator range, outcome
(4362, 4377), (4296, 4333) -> 1.21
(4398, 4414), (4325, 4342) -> 1.10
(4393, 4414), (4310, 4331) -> 1.08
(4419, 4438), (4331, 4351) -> 1.14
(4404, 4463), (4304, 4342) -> 1.19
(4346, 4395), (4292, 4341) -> 1.17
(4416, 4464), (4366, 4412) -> 1.10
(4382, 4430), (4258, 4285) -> 1.09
